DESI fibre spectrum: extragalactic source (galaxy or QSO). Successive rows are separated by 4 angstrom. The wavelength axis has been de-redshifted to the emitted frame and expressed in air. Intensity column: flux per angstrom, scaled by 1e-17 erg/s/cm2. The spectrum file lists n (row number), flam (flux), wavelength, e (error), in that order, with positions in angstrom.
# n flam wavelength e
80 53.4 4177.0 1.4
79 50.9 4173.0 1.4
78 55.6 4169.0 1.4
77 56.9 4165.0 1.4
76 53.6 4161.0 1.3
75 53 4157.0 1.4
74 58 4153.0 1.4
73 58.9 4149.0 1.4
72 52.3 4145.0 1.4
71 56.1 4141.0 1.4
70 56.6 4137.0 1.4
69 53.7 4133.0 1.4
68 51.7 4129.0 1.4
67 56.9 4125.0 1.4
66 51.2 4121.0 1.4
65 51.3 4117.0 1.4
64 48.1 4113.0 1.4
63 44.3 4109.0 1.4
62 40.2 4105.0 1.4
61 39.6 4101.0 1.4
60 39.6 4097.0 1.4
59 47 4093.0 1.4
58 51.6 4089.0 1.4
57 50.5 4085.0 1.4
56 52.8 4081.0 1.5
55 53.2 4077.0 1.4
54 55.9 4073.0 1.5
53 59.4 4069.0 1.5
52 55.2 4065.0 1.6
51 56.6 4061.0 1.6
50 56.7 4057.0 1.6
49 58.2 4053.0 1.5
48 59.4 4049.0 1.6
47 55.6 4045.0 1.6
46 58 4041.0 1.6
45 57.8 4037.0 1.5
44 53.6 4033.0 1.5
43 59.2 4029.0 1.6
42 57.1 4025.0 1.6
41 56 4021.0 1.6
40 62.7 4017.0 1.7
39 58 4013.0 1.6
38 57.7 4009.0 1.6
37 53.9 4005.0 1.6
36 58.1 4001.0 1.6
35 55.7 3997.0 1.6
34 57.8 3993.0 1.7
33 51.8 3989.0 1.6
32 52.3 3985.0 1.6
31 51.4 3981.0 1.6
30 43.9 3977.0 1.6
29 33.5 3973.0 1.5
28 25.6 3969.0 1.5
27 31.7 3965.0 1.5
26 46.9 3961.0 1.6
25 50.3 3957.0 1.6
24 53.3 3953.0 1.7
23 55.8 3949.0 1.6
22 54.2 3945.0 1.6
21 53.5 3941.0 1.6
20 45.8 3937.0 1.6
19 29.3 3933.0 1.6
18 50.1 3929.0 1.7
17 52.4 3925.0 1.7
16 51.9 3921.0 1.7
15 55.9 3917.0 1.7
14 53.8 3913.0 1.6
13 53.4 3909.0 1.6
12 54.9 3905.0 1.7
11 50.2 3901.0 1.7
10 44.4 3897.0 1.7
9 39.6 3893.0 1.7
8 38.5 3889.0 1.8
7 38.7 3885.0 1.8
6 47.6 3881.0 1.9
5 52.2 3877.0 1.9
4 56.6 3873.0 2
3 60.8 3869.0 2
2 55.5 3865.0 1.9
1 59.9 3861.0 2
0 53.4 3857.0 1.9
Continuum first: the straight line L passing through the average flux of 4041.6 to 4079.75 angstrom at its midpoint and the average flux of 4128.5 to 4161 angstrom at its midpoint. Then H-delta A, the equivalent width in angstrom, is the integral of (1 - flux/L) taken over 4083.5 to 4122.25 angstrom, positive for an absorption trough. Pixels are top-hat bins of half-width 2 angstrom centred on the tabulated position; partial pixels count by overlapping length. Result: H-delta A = 6.7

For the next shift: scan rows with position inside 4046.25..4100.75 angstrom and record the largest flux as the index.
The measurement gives 59.4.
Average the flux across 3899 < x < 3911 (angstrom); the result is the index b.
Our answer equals 52.8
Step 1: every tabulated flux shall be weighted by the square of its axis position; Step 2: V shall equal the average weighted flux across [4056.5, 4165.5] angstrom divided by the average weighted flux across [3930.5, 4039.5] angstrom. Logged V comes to 1.09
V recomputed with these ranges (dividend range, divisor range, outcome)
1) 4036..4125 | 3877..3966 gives 1.17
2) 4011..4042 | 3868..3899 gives 1.33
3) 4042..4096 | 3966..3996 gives 1.26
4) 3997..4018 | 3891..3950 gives 1.21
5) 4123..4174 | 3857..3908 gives 1.25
